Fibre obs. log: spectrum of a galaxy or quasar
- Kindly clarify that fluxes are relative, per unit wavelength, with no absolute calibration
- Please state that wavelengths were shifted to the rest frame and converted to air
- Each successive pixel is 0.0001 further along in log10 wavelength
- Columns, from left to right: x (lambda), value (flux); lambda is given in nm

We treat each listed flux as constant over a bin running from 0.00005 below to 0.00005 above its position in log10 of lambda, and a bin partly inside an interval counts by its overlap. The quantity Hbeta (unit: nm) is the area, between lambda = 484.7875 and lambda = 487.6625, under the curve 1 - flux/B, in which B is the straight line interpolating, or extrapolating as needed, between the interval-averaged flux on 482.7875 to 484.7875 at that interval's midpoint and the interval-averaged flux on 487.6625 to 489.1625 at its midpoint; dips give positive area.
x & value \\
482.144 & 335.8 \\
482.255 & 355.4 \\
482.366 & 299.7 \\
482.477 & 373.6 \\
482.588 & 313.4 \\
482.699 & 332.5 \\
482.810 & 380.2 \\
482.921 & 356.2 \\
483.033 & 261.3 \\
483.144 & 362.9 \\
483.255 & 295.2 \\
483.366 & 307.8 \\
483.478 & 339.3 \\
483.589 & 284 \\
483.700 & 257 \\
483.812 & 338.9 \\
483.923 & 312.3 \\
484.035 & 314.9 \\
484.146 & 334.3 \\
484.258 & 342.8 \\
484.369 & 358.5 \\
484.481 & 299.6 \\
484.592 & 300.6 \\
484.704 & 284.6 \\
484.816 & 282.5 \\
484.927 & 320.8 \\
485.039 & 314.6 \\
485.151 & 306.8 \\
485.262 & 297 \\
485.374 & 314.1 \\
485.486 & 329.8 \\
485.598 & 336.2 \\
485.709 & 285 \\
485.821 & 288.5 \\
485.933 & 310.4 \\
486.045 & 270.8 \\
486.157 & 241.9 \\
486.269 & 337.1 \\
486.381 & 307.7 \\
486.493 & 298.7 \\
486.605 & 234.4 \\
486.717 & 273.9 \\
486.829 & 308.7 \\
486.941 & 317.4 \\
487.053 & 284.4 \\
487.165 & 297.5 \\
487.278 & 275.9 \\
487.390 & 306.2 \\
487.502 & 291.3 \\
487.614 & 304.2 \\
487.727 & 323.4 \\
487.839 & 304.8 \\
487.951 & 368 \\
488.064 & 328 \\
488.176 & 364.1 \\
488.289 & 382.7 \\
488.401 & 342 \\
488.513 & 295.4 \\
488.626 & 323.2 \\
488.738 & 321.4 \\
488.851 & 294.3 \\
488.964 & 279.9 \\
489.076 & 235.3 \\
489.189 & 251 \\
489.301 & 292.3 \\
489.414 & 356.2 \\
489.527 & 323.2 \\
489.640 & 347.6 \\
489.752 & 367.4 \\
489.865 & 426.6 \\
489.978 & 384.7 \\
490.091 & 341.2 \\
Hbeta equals 0.18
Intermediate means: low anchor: 317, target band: 298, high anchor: 319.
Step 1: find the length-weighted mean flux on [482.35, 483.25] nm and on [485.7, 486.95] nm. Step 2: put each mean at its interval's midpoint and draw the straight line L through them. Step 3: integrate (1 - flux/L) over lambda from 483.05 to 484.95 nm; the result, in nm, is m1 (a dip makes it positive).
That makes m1 0.04 nm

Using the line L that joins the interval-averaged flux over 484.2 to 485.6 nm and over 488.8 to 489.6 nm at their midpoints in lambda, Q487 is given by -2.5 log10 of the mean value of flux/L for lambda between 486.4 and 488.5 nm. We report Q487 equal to -0.04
